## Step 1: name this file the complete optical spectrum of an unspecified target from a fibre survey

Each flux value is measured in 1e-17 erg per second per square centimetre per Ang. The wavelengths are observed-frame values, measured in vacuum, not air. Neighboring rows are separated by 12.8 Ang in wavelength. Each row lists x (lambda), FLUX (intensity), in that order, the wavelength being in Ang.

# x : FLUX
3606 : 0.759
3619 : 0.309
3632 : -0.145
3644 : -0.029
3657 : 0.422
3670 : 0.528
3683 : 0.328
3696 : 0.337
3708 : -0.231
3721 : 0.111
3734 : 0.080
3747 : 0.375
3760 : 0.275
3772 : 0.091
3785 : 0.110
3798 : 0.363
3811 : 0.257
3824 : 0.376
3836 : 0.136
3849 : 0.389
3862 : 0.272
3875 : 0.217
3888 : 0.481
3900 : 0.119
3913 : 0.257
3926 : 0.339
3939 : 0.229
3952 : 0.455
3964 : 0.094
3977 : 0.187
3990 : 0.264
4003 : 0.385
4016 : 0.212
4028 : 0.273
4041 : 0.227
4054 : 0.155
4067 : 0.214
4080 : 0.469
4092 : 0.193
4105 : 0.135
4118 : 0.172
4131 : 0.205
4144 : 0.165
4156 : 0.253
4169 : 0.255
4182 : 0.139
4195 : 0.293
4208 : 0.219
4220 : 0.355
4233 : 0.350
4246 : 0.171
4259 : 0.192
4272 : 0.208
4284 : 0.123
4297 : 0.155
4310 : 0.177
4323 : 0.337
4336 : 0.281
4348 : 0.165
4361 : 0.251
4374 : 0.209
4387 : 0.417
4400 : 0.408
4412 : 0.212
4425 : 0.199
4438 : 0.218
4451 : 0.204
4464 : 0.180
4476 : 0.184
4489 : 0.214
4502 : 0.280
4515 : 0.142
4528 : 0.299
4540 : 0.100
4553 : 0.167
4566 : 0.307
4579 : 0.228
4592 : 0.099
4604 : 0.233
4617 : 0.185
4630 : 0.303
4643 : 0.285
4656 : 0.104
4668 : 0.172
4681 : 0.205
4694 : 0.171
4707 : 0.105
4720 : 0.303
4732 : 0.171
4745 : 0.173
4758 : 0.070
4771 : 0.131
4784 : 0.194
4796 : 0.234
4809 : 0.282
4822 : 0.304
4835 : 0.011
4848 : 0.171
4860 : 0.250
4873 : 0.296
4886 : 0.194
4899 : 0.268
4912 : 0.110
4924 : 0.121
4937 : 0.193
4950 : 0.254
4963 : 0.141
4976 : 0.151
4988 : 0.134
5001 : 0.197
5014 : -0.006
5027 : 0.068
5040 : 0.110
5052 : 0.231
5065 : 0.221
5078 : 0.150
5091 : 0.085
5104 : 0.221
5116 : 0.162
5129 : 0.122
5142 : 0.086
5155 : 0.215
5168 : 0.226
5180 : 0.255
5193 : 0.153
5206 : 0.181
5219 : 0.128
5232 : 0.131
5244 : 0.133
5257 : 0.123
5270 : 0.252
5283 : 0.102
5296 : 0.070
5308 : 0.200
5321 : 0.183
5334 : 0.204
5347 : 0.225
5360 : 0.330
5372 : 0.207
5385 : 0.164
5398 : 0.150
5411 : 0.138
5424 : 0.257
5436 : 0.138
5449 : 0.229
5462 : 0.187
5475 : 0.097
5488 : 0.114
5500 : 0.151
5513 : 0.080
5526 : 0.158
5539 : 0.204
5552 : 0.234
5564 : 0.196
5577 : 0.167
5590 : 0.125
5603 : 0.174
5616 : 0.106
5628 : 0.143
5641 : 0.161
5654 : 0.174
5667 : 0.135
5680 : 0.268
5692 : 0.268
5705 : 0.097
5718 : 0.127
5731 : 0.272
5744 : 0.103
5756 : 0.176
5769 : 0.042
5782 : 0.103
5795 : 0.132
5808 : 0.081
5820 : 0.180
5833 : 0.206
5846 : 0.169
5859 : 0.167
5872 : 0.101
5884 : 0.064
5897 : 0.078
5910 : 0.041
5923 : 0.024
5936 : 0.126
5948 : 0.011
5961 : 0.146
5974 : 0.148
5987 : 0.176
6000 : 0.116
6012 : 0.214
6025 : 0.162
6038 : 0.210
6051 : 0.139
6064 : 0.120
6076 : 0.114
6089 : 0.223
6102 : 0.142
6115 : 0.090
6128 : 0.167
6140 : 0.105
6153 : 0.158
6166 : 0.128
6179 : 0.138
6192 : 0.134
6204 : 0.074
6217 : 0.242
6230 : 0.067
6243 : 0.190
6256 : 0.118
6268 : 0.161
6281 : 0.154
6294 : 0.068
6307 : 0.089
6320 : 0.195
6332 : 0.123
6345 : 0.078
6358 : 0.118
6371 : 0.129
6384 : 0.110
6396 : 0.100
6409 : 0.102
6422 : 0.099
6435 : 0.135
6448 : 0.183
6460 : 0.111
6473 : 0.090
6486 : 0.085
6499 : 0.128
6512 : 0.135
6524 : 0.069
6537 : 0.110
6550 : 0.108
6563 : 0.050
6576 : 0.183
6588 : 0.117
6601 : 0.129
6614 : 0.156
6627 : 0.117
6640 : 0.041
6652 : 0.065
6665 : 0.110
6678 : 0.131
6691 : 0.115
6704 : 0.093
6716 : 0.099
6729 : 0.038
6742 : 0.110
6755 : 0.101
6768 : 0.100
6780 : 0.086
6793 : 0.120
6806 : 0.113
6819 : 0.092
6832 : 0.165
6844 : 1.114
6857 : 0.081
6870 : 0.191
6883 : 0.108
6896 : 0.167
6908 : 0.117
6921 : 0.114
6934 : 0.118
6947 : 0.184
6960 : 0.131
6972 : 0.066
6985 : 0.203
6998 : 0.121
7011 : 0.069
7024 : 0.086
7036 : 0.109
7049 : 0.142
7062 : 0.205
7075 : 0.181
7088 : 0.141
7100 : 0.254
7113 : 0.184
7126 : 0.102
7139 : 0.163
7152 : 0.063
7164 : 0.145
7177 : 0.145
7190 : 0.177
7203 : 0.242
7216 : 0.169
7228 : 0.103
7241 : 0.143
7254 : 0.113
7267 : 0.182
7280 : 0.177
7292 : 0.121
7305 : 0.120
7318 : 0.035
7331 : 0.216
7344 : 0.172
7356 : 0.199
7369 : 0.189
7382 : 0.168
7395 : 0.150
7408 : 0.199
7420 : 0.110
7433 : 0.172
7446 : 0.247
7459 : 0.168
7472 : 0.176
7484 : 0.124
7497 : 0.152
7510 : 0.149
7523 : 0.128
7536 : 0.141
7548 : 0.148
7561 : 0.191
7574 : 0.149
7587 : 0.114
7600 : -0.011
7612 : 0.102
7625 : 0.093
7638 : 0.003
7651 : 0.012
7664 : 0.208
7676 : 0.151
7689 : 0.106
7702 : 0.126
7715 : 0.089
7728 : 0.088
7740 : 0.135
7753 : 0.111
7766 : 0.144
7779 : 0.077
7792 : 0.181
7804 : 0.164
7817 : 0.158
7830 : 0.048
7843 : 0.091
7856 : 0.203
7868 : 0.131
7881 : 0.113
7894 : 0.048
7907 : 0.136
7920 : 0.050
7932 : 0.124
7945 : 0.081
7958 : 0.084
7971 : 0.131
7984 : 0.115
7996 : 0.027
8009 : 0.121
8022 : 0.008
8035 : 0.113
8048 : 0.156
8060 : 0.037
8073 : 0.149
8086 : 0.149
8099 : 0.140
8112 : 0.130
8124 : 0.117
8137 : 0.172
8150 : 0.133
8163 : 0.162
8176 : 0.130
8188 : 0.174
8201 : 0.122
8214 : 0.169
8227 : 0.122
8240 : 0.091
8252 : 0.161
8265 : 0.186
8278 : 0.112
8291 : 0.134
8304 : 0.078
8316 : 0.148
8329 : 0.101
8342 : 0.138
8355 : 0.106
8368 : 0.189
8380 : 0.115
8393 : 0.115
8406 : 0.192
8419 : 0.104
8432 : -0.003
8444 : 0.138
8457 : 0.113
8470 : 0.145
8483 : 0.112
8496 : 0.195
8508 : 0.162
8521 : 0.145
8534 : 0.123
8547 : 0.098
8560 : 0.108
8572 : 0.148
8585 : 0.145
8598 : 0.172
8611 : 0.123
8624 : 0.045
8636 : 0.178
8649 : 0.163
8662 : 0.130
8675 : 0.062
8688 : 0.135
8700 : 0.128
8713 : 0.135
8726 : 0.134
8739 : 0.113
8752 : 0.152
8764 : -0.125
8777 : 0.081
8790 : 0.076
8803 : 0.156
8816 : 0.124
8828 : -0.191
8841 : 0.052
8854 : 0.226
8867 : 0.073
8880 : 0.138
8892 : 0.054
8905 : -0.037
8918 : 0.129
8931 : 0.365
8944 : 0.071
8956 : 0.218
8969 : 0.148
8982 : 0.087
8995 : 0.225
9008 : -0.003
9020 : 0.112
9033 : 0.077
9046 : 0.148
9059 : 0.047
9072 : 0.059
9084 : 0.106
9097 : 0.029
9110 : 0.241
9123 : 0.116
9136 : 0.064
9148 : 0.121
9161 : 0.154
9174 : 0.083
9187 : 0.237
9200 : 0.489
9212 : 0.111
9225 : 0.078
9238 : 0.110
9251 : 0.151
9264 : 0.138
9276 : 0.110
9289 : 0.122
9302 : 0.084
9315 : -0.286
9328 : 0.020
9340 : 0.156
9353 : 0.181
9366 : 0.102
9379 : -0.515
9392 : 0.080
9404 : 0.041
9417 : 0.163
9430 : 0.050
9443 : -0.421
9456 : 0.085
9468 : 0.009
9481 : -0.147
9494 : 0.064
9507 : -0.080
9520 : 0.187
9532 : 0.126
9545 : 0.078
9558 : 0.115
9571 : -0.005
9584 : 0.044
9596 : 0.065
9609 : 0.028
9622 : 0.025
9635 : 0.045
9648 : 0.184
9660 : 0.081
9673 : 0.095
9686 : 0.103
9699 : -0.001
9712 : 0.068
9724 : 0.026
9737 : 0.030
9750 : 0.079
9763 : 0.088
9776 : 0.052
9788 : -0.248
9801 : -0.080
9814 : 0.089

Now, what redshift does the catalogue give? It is 0.836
